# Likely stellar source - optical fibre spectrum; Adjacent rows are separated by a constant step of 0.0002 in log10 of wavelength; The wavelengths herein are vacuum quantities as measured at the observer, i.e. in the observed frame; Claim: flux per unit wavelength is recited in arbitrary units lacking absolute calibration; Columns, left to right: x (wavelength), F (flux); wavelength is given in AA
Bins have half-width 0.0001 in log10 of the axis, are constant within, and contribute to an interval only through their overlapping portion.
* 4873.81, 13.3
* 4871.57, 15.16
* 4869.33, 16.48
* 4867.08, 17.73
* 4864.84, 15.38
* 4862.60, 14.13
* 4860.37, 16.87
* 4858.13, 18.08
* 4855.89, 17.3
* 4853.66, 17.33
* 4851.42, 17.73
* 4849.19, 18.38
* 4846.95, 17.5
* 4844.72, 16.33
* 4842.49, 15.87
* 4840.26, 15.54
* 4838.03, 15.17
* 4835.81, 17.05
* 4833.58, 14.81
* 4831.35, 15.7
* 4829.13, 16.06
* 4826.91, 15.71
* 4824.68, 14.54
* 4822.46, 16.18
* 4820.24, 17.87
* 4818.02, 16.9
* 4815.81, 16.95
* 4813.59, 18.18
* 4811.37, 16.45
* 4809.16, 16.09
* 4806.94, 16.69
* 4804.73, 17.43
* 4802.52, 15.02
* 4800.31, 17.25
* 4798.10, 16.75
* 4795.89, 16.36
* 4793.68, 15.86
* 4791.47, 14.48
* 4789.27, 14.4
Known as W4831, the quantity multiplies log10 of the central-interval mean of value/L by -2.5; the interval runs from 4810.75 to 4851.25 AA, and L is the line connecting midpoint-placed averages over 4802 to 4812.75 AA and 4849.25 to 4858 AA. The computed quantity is 0.040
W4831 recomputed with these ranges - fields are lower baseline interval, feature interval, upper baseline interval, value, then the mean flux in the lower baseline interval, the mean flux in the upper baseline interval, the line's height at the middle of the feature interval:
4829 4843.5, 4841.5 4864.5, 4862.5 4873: -0.07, 15.7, 15.9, 15.8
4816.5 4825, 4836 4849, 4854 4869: 0.02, 16.6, 16.6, 16.6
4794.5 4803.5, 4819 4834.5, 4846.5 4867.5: 0.05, 16.3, 17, 16.7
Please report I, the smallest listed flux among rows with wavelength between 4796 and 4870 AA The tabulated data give 14.13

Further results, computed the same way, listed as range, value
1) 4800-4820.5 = 15.02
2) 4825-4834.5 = 14.81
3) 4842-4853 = 15.87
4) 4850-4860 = 17.3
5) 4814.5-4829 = 14.54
